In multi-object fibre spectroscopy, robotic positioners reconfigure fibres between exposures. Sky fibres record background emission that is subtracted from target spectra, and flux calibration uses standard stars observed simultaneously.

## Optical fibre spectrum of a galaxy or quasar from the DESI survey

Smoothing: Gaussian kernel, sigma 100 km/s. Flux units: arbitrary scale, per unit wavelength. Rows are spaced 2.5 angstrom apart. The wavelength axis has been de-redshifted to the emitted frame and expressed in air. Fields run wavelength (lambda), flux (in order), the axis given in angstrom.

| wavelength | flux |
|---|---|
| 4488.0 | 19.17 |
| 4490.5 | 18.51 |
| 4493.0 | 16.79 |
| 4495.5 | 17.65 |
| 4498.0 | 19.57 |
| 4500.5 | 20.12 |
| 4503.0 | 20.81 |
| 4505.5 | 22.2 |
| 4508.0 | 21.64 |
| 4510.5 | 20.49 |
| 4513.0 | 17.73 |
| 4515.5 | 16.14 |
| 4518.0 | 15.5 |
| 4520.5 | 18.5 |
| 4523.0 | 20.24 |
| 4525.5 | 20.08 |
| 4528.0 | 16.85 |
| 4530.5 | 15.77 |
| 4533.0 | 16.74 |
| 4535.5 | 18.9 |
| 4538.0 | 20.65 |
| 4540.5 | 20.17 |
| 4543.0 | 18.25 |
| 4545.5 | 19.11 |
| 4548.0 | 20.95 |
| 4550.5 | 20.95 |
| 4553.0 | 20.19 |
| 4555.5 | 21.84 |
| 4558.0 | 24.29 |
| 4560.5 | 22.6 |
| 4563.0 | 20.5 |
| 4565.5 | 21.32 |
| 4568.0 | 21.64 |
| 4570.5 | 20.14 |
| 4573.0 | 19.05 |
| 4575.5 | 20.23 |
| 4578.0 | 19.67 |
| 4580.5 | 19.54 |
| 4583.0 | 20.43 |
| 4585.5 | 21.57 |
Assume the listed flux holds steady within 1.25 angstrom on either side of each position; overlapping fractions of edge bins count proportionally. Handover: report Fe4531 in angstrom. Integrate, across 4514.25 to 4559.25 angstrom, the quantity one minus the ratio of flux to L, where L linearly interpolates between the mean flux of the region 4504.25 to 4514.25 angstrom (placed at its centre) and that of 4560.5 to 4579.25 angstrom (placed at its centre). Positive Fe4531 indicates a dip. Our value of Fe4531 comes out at 2.9 angstrom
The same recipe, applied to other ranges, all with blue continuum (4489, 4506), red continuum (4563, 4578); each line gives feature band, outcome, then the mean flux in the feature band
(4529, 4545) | 1.18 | 18.4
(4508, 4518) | 0.65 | 18.2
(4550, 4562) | -1.09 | 22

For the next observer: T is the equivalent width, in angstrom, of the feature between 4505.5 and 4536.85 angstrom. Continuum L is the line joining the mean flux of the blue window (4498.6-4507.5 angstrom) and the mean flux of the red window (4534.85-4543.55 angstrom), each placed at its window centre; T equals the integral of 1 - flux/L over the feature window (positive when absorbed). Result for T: 3.0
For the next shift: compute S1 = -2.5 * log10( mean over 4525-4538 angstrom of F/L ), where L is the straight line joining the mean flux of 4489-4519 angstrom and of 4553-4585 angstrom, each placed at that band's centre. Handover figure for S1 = 0.11 mag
